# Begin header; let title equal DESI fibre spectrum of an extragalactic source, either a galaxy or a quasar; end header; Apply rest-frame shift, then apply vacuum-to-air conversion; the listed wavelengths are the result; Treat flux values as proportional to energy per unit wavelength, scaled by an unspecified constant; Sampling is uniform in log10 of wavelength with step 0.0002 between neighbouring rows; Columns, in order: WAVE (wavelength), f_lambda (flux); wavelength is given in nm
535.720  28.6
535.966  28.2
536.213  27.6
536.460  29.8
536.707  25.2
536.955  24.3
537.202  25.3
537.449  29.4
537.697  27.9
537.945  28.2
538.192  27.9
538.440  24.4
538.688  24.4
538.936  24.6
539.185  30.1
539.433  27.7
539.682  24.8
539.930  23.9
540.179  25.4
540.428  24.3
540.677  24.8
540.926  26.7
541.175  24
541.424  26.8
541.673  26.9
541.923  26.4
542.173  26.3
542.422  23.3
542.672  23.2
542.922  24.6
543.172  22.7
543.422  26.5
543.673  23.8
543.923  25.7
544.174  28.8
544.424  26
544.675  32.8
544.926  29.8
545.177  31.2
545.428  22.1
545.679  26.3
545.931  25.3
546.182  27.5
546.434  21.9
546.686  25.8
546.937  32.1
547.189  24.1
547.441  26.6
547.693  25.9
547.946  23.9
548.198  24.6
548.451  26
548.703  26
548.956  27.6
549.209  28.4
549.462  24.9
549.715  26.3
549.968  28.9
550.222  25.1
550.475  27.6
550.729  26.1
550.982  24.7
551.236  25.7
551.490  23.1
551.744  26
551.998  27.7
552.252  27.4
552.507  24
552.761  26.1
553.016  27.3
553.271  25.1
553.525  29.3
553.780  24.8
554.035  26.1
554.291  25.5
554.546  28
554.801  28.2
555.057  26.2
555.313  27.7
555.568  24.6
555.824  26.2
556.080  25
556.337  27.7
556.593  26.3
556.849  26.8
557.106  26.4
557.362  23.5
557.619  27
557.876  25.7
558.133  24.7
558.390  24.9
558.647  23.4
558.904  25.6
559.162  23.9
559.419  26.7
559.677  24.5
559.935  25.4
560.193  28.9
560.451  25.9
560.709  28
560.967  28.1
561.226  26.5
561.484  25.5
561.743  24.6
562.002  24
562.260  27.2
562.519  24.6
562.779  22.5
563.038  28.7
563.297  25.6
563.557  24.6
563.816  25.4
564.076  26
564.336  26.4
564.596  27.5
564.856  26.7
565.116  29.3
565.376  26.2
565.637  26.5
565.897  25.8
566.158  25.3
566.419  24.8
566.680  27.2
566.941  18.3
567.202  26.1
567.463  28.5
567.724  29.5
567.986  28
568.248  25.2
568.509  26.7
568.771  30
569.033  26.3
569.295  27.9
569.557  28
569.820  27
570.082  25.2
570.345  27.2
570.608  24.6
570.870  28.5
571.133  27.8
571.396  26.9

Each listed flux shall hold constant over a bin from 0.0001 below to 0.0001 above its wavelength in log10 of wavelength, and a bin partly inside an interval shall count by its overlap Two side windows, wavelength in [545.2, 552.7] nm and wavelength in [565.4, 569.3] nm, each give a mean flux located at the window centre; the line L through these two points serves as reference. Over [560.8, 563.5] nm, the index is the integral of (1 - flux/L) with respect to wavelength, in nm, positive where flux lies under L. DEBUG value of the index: 0.05 nm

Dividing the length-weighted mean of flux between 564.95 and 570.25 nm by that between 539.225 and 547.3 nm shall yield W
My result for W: 1.02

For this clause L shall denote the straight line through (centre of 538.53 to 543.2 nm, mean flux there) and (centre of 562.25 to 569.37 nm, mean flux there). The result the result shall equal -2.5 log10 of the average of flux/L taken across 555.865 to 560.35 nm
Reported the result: 0.01 mag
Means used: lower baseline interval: 25.4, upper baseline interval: 26.3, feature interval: 25.7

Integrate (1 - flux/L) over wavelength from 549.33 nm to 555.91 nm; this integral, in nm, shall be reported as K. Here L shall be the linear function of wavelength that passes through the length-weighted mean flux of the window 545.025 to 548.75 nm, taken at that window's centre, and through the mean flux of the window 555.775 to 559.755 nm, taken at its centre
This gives -0.13 nm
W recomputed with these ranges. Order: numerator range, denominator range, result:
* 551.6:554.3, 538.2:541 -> 1.03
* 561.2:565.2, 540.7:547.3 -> 0.99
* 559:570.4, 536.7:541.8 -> 1.01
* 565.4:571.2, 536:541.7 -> 1.01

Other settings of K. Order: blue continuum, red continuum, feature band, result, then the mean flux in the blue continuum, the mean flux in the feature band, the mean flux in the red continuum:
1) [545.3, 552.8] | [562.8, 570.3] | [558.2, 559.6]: 0.073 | 25.9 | 24.9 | 26.5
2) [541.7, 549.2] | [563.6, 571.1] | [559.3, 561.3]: -0.024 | 26.1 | 26.7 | 26.6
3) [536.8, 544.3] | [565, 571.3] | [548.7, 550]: -0.046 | 25.8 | 27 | 26.7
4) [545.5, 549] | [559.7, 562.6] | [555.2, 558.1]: 0.008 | 25.9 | 26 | 26.2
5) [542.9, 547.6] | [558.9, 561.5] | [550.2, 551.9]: 0.060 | 26.5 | 25.5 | 26.3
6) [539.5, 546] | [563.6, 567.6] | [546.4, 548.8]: 0.007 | 25.9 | 25.8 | 26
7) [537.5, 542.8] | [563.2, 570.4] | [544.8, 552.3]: -0.065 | 25.9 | 26.3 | 26.5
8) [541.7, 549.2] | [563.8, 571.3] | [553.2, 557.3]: -0.016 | 26.1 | 26.5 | 26.6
